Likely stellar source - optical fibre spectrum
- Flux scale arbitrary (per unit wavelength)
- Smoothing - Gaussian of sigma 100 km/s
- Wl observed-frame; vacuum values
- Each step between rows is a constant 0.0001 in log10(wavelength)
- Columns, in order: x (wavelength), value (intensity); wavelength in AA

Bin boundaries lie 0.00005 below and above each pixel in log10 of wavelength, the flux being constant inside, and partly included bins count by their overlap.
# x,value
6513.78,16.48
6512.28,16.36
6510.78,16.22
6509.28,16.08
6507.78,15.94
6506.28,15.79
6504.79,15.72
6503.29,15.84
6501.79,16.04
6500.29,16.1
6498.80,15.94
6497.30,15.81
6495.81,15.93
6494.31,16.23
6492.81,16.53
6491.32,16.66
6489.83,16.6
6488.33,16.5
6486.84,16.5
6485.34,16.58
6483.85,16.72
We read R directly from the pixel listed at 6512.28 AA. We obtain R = 16.36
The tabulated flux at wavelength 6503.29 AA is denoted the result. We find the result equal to 15.84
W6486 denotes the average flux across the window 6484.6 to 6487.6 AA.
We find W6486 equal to 16.5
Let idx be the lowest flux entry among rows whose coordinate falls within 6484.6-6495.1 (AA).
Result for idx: 16.23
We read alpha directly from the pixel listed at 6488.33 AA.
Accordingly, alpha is 16.5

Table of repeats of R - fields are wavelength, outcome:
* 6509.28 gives 16.08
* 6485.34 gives 16.58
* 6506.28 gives 15.79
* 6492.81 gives 16.53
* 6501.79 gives 16.04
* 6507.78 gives 15.94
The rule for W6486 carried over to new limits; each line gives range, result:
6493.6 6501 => 16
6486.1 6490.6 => 16.5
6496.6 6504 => 15.9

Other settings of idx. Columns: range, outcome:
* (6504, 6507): 15.72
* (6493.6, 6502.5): 15.81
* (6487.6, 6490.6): 16.5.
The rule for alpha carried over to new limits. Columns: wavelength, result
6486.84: 16.5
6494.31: 16.23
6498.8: 15.94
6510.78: 16.22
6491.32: 16.66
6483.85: 16.72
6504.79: 15.72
